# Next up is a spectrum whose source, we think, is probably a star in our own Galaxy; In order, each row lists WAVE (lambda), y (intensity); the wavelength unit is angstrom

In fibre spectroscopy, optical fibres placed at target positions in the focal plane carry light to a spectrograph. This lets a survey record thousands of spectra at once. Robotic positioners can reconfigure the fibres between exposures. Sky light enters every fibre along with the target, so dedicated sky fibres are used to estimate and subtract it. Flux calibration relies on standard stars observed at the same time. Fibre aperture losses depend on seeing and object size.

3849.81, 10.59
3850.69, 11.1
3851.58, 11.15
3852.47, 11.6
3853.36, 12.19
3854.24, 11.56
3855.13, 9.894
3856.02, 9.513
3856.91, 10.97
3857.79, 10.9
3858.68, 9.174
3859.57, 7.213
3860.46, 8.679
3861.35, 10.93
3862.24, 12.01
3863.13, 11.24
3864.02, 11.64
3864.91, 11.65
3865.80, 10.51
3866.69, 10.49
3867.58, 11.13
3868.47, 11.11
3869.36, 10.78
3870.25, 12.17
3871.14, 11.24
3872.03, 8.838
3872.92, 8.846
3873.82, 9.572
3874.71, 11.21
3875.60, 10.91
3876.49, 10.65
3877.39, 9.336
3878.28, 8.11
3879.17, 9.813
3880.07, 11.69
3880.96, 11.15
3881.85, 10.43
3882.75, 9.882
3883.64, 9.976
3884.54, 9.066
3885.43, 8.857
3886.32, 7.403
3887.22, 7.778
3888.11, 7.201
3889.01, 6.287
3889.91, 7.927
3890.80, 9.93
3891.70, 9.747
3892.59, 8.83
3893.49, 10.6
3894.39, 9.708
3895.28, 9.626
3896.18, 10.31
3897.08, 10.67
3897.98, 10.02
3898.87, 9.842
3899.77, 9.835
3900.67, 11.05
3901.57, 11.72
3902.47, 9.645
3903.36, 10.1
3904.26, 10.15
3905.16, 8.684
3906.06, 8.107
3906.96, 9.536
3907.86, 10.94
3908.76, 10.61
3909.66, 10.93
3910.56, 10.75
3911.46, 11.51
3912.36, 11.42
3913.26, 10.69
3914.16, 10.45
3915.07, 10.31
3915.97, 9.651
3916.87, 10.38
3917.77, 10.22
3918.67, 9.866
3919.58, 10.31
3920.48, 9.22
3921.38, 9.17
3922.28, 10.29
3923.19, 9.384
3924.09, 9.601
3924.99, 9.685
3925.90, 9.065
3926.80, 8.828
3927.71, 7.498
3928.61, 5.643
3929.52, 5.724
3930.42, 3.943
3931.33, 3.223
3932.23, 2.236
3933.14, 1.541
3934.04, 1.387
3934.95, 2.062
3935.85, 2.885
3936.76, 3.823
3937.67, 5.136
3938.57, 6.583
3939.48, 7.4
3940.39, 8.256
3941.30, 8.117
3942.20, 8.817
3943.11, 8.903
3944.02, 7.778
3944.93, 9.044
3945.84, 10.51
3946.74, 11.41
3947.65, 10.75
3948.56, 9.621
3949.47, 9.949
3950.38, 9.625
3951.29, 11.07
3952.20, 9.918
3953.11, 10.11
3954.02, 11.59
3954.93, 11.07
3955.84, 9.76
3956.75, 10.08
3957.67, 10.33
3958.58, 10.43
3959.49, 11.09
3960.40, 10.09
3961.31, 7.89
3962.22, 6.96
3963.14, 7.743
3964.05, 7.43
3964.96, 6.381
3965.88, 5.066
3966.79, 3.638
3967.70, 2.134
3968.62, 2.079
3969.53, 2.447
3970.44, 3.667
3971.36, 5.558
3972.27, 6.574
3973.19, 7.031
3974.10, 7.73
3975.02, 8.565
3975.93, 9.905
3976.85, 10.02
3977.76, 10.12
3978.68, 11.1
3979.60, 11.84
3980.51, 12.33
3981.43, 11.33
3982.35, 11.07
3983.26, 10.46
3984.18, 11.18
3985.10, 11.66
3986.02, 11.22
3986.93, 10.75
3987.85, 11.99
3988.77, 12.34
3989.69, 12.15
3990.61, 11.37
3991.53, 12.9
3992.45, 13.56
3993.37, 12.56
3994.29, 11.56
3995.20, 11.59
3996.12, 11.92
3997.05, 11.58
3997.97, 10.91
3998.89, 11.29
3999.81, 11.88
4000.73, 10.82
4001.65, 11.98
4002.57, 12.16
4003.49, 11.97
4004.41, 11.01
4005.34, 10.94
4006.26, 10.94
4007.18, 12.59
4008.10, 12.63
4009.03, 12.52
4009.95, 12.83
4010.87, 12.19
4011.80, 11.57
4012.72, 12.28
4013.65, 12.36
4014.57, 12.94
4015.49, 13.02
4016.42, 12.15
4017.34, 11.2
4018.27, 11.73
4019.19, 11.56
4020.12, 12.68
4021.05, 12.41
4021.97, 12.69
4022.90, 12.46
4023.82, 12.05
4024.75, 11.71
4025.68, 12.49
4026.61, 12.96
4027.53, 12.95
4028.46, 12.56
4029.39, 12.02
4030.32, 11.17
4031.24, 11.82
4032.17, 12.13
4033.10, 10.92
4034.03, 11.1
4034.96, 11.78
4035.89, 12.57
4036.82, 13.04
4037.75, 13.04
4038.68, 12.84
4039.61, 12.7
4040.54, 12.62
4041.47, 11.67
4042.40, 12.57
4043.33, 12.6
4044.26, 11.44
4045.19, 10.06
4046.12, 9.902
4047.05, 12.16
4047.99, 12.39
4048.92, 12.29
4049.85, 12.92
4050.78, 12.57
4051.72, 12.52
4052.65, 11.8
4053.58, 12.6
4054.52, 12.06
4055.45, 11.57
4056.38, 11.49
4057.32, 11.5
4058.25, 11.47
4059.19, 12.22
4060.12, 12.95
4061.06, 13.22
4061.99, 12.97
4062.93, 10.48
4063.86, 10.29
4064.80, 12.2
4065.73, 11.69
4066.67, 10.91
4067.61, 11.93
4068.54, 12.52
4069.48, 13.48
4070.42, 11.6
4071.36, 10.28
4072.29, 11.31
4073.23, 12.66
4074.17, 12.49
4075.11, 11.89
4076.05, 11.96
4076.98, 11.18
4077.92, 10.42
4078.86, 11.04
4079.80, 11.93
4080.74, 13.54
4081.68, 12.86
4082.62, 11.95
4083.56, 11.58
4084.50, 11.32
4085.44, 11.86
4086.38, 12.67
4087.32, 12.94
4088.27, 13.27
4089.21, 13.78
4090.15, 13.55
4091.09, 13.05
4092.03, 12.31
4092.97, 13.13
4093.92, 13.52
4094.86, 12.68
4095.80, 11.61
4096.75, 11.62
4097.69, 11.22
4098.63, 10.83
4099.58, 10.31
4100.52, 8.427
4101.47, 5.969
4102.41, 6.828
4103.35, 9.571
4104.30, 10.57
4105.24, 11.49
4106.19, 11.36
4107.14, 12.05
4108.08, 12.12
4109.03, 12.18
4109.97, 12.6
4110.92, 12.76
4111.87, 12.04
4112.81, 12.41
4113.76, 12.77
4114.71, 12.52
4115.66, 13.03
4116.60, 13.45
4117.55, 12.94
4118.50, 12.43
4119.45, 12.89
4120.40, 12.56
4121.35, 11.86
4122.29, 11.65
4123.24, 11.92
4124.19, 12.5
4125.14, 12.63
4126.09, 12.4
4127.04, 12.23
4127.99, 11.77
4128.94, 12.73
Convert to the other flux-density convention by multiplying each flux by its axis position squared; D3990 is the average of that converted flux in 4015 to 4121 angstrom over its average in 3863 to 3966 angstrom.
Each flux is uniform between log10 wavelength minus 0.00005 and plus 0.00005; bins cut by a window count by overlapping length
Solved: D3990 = 1.42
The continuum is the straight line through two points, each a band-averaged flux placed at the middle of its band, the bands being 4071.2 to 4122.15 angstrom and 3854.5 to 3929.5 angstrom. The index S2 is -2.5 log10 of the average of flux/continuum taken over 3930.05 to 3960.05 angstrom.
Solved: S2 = 0.31 mag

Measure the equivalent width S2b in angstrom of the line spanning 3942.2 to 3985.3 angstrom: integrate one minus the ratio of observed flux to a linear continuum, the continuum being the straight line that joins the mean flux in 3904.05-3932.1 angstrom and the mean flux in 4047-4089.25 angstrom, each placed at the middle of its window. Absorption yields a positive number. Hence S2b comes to 5.12 angstrom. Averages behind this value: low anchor 9.13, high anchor 12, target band 8.81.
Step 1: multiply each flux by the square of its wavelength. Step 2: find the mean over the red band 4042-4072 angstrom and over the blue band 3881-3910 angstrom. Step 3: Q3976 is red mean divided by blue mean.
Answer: 1.3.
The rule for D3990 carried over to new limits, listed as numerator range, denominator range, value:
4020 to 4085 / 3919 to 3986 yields 1.57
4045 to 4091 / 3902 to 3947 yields 1.58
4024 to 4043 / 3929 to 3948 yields 2.08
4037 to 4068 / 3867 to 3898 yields 1.34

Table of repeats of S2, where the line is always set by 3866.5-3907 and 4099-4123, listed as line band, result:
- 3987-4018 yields -0.13 mag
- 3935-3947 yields 0.36 mag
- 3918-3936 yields 0.44 mag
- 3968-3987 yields 0.19 mag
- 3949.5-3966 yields 0.11 mag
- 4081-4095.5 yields -0.13 mag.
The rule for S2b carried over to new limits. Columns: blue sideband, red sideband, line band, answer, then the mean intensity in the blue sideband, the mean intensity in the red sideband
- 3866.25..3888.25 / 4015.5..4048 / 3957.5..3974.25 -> 7.1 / 9.95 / 12.1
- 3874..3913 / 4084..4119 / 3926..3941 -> 7.8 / 9.82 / 11.8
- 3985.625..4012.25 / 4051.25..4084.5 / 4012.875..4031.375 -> -0.6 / 11.9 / 11.9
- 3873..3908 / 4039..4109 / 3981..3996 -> -1.3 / 9.63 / 11.8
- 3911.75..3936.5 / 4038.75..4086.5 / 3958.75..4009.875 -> -1.7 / 7.57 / 11.9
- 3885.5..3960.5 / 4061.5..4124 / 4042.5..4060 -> -1.2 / 8.85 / 11.8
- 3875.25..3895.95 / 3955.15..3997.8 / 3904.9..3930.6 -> -0.3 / 9.35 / 9.35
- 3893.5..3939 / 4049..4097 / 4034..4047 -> -0.7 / 8.49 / 12.1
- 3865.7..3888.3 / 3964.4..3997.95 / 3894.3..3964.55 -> 6.1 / 9.95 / 9.39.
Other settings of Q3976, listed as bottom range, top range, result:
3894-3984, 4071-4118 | 1.49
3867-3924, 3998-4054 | 1.30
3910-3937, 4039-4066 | 1.65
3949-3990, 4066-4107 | 1.37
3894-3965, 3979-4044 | 1.42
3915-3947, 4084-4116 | 1.73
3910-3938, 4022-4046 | 1.68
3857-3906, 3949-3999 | 1.01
